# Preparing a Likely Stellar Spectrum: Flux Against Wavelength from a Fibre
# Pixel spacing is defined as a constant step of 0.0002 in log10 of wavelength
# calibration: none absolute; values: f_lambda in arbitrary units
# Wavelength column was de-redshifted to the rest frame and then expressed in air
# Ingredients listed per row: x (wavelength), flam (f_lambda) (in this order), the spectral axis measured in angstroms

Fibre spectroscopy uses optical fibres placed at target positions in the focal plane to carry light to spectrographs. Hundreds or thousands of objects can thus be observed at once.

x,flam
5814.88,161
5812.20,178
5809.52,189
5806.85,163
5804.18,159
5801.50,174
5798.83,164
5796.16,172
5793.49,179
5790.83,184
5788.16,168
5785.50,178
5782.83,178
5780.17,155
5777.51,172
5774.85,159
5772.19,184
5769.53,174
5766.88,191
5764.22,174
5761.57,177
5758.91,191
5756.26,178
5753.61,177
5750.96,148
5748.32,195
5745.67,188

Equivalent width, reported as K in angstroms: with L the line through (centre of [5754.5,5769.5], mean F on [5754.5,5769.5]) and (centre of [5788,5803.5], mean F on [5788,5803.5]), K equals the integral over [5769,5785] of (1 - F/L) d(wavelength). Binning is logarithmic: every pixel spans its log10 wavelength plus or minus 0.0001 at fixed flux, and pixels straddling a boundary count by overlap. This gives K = 0.6 angstroms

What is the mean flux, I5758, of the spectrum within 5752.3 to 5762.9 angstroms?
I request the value 181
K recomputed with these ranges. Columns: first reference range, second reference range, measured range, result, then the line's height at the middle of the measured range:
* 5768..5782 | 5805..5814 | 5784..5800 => -0.2 angstroms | 172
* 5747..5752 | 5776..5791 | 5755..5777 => -0.8 angstroms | 172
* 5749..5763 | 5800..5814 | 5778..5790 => 0.2 angstroms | 173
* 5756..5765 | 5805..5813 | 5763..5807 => 1.4 angstroms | 178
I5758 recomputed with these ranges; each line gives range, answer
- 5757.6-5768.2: 183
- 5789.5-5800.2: 175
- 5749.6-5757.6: 168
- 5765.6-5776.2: 177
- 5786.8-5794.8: 177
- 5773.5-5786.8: 168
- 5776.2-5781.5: 164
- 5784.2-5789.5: 173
